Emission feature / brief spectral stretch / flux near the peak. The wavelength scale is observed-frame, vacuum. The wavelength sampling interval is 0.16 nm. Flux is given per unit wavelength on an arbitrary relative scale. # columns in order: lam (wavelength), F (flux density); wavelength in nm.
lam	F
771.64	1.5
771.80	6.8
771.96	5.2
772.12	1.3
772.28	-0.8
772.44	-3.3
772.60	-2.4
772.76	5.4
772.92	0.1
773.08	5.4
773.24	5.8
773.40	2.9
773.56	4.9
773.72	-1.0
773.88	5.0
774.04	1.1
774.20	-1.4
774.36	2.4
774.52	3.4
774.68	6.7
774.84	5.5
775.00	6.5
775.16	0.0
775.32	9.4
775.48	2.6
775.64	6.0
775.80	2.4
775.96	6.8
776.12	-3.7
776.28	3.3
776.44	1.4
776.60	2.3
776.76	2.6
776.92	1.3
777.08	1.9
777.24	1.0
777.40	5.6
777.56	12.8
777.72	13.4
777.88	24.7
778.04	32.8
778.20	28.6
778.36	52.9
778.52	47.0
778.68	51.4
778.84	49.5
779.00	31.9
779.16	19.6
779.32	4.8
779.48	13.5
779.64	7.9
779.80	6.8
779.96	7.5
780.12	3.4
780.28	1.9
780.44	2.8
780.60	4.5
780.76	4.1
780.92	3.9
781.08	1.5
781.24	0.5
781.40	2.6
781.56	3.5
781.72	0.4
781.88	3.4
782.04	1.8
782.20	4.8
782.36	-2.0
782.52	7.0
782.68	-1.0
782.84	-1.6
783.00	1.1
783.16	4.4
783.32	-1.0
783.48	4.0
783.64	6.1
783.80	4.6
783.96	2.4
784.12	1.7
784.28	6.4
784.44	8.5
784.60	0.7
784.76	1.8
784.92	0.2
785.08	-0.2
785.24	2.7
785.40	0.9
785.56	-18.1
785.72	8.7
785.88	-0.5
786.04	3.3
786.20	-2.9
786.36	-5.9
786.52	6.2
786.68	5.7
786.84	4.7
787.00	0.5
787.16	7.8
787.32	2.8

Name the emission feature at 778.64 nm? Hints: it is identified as [O II]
